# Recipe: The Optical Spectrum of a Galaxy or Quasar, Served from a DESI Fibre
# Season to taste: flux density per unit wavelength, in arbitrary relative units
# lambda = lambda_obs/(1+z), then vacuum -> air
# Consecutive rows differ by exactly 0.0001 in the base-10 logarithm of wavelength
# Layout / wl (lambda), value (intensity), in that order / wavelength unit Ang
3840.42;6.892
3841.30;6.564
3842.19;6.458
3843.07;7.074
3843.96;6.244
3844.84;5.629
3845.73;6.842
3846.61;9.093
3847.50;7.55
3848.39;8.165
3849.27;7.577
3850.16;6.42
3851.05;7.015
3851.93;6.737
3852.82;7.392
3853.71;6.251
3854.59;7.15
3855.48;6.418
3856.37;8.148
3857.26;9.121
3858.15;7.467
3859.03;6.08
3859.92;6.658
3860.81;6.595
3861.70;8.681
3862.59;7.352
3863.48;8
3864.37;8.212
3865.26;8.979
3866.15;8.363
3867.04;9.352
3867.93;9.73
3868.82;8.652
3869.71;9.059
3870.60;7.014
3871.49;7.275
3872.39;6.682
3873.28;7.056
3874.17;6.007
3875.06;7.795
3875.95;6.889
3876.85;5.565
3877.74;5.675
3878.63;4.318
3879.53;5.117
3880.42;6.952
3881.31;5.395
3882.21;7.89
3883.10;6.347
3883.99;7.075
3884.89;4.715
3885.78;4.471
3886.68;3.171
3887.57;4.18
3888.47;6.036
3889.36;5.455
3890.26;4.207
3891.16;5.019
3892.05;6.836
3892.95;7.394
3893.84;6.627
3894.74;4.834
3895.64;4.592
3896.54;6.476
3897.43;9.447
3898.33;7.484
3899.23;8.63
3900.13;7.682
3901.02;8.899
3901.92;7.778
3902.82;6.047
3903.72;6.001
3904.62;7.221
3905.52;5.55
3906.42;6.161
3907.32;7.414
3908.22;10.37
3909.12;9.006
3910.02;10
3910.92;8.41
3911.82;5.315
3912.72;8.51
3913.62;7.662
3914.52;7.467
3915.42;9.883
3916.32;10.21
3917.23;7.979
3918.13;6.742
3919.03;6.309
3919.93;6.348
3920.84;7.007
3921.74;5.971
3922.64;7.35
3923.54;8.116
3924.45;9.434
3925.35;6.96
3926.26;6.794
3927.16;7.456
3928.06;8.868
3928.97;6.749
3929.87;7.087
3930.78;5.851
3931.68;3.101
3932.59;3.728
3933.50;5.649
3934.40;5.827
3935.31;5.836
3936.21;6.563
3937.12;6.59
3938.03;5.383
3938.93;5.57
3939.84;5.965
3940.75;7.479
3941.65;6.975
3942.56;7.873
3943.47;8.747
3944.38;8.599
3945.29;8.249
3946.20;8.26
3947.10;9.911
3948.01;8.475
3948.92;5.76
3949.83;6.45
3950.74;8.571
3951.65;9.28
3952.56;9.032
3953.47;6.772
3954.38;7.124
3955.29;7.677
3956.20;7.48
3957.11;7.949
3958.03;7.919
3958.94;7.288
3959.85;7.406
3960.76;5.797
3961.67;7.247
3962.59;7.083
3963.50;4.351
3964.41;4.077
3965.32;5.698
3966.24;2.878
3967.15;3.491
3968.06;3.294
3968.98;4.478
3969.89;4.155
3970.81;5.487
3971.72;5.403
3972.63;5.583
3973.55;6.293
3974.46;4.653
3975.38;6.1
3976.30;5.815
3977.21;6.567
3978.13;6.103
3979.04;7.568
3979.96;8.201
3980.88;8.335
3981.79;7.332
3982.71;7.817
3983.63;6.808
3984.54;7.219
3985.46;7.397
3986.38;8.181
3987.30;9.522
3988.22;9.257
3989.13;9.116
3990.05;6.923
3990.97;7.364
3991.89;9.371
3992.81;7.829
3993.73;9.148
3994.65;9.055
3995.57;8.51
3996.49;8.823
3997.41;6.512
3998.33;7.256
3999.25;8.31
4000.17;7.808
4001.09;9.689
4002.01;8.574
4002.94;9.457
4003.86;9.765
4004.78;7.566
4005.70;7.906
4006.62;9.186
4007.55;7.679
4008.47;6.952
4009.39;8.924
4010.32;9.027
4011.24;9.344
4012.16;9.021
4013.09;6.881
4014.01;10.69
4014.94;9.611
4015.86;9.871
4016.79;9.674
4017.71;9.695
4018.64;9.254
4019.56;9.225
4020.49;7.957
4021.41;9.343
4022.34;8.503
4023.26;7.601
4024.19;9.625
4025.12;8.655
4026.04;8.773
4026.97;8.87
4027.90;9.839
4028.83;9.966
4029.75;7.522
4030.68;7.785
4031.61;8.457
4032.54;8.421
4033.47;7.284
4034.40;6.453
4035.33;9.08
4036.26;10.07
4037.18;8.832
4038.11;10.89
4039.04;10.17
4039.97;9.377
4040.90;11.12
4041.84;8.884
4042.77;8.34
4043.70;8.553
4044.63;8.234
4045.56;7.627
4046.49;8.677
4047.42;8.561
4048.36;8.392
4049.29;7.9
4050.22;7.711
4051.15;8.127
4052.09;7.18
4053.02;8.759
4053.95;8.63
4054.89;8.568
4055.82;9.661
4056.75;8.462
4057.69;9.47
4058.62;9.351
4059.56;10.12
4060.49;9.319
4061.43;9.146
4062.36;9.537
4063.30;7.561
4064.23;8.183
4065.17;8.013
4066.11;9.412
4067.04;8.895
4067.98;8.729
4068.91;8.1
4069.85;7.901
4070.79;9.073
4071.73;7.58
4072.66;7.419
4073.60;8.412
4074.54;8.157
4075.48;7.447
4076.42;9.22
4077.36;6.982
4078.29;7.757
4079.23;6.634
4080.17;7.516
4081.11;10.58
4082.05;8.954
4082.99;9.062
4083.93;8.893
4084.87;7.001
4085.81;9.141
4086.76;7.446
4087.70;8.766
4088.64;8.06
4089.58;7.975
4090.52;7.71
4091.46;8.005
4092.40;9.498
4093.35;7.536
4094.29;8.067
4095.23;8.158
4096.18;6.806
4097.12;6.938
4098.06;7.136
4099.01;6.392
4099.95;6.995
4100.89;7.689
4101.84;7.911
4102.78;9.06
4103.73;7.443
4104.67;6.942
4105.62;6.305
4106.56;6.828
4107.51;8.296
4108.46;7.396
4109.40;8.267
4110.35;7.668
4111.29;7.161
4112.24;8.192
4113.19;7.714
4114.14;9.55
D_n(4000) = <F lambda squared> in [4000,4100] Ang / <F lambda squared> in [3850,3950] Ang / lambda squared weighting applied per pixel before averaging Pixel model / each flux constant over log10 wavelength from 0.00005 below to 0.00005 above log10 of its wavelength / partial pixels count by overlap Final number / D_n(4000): 1.31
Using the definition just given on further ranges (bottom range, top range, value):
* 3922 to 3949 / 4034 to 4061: 1.34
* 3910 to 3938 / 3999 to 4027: 1.32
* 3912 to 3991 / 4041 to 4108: 1.26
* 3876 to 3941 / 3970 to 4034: 1.28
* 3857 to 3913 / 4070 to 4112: 1.25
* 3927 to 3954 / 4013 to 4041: 1.34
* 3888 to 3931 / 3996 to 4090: 1.27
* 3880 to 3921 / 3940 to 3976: 0.99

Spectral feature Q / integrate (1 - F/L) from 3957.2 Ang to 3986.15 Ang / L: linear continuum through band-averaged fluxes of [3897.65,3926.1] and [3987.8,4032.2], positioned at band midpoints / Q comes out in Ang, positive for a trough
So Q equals 7.6 Ang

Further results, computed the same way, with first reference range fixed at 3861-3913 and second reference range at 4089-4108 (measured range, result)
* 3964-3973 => 3.44 Ang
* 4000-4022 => -4.71 Ang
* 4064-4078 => -1.36 Ang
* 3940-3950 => -1.05 Ang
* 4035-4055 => -3.72 Ang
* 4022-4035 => -1.84 Ang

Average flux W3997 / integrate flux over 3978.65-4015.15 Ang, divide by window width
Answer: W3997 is 8.34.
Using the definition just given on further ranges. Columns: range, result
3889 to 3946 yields 7.05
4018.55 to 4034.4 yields 8.57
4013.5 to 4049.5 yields 8.92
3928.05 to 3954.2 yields 6.98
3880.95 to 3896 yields 5.55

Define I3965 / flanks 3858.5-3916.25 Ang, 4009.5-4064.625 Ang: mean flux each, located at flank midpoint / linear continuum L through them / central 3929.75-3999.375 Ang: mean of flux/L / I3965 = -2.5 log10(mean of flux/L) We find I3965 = 0.16 mag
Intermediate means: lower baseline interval 7.02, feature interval 6.89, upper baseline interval 8.85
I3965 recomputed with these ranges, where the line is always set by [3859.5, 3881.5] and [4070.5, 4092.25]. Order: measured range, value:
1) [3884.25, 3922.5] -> 0.079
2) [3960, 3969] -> 0.478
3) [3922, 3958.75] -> 0.058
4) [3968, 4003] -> 0.063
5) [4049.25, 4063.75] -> -0.087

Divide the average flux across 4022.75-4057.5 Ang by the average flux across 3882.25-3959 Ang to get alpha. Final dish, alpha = 1.23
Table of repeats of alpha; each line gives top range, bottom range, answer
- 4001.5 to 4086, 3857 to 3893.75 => 1.29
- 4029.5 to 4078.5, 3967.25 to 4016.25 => 1.12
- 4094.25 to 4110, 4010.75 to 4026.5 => 0.82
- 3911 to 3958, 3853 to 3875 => 0.94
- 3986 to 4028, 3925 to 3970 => 1.31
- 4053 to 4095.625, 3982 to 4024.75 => 0.99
